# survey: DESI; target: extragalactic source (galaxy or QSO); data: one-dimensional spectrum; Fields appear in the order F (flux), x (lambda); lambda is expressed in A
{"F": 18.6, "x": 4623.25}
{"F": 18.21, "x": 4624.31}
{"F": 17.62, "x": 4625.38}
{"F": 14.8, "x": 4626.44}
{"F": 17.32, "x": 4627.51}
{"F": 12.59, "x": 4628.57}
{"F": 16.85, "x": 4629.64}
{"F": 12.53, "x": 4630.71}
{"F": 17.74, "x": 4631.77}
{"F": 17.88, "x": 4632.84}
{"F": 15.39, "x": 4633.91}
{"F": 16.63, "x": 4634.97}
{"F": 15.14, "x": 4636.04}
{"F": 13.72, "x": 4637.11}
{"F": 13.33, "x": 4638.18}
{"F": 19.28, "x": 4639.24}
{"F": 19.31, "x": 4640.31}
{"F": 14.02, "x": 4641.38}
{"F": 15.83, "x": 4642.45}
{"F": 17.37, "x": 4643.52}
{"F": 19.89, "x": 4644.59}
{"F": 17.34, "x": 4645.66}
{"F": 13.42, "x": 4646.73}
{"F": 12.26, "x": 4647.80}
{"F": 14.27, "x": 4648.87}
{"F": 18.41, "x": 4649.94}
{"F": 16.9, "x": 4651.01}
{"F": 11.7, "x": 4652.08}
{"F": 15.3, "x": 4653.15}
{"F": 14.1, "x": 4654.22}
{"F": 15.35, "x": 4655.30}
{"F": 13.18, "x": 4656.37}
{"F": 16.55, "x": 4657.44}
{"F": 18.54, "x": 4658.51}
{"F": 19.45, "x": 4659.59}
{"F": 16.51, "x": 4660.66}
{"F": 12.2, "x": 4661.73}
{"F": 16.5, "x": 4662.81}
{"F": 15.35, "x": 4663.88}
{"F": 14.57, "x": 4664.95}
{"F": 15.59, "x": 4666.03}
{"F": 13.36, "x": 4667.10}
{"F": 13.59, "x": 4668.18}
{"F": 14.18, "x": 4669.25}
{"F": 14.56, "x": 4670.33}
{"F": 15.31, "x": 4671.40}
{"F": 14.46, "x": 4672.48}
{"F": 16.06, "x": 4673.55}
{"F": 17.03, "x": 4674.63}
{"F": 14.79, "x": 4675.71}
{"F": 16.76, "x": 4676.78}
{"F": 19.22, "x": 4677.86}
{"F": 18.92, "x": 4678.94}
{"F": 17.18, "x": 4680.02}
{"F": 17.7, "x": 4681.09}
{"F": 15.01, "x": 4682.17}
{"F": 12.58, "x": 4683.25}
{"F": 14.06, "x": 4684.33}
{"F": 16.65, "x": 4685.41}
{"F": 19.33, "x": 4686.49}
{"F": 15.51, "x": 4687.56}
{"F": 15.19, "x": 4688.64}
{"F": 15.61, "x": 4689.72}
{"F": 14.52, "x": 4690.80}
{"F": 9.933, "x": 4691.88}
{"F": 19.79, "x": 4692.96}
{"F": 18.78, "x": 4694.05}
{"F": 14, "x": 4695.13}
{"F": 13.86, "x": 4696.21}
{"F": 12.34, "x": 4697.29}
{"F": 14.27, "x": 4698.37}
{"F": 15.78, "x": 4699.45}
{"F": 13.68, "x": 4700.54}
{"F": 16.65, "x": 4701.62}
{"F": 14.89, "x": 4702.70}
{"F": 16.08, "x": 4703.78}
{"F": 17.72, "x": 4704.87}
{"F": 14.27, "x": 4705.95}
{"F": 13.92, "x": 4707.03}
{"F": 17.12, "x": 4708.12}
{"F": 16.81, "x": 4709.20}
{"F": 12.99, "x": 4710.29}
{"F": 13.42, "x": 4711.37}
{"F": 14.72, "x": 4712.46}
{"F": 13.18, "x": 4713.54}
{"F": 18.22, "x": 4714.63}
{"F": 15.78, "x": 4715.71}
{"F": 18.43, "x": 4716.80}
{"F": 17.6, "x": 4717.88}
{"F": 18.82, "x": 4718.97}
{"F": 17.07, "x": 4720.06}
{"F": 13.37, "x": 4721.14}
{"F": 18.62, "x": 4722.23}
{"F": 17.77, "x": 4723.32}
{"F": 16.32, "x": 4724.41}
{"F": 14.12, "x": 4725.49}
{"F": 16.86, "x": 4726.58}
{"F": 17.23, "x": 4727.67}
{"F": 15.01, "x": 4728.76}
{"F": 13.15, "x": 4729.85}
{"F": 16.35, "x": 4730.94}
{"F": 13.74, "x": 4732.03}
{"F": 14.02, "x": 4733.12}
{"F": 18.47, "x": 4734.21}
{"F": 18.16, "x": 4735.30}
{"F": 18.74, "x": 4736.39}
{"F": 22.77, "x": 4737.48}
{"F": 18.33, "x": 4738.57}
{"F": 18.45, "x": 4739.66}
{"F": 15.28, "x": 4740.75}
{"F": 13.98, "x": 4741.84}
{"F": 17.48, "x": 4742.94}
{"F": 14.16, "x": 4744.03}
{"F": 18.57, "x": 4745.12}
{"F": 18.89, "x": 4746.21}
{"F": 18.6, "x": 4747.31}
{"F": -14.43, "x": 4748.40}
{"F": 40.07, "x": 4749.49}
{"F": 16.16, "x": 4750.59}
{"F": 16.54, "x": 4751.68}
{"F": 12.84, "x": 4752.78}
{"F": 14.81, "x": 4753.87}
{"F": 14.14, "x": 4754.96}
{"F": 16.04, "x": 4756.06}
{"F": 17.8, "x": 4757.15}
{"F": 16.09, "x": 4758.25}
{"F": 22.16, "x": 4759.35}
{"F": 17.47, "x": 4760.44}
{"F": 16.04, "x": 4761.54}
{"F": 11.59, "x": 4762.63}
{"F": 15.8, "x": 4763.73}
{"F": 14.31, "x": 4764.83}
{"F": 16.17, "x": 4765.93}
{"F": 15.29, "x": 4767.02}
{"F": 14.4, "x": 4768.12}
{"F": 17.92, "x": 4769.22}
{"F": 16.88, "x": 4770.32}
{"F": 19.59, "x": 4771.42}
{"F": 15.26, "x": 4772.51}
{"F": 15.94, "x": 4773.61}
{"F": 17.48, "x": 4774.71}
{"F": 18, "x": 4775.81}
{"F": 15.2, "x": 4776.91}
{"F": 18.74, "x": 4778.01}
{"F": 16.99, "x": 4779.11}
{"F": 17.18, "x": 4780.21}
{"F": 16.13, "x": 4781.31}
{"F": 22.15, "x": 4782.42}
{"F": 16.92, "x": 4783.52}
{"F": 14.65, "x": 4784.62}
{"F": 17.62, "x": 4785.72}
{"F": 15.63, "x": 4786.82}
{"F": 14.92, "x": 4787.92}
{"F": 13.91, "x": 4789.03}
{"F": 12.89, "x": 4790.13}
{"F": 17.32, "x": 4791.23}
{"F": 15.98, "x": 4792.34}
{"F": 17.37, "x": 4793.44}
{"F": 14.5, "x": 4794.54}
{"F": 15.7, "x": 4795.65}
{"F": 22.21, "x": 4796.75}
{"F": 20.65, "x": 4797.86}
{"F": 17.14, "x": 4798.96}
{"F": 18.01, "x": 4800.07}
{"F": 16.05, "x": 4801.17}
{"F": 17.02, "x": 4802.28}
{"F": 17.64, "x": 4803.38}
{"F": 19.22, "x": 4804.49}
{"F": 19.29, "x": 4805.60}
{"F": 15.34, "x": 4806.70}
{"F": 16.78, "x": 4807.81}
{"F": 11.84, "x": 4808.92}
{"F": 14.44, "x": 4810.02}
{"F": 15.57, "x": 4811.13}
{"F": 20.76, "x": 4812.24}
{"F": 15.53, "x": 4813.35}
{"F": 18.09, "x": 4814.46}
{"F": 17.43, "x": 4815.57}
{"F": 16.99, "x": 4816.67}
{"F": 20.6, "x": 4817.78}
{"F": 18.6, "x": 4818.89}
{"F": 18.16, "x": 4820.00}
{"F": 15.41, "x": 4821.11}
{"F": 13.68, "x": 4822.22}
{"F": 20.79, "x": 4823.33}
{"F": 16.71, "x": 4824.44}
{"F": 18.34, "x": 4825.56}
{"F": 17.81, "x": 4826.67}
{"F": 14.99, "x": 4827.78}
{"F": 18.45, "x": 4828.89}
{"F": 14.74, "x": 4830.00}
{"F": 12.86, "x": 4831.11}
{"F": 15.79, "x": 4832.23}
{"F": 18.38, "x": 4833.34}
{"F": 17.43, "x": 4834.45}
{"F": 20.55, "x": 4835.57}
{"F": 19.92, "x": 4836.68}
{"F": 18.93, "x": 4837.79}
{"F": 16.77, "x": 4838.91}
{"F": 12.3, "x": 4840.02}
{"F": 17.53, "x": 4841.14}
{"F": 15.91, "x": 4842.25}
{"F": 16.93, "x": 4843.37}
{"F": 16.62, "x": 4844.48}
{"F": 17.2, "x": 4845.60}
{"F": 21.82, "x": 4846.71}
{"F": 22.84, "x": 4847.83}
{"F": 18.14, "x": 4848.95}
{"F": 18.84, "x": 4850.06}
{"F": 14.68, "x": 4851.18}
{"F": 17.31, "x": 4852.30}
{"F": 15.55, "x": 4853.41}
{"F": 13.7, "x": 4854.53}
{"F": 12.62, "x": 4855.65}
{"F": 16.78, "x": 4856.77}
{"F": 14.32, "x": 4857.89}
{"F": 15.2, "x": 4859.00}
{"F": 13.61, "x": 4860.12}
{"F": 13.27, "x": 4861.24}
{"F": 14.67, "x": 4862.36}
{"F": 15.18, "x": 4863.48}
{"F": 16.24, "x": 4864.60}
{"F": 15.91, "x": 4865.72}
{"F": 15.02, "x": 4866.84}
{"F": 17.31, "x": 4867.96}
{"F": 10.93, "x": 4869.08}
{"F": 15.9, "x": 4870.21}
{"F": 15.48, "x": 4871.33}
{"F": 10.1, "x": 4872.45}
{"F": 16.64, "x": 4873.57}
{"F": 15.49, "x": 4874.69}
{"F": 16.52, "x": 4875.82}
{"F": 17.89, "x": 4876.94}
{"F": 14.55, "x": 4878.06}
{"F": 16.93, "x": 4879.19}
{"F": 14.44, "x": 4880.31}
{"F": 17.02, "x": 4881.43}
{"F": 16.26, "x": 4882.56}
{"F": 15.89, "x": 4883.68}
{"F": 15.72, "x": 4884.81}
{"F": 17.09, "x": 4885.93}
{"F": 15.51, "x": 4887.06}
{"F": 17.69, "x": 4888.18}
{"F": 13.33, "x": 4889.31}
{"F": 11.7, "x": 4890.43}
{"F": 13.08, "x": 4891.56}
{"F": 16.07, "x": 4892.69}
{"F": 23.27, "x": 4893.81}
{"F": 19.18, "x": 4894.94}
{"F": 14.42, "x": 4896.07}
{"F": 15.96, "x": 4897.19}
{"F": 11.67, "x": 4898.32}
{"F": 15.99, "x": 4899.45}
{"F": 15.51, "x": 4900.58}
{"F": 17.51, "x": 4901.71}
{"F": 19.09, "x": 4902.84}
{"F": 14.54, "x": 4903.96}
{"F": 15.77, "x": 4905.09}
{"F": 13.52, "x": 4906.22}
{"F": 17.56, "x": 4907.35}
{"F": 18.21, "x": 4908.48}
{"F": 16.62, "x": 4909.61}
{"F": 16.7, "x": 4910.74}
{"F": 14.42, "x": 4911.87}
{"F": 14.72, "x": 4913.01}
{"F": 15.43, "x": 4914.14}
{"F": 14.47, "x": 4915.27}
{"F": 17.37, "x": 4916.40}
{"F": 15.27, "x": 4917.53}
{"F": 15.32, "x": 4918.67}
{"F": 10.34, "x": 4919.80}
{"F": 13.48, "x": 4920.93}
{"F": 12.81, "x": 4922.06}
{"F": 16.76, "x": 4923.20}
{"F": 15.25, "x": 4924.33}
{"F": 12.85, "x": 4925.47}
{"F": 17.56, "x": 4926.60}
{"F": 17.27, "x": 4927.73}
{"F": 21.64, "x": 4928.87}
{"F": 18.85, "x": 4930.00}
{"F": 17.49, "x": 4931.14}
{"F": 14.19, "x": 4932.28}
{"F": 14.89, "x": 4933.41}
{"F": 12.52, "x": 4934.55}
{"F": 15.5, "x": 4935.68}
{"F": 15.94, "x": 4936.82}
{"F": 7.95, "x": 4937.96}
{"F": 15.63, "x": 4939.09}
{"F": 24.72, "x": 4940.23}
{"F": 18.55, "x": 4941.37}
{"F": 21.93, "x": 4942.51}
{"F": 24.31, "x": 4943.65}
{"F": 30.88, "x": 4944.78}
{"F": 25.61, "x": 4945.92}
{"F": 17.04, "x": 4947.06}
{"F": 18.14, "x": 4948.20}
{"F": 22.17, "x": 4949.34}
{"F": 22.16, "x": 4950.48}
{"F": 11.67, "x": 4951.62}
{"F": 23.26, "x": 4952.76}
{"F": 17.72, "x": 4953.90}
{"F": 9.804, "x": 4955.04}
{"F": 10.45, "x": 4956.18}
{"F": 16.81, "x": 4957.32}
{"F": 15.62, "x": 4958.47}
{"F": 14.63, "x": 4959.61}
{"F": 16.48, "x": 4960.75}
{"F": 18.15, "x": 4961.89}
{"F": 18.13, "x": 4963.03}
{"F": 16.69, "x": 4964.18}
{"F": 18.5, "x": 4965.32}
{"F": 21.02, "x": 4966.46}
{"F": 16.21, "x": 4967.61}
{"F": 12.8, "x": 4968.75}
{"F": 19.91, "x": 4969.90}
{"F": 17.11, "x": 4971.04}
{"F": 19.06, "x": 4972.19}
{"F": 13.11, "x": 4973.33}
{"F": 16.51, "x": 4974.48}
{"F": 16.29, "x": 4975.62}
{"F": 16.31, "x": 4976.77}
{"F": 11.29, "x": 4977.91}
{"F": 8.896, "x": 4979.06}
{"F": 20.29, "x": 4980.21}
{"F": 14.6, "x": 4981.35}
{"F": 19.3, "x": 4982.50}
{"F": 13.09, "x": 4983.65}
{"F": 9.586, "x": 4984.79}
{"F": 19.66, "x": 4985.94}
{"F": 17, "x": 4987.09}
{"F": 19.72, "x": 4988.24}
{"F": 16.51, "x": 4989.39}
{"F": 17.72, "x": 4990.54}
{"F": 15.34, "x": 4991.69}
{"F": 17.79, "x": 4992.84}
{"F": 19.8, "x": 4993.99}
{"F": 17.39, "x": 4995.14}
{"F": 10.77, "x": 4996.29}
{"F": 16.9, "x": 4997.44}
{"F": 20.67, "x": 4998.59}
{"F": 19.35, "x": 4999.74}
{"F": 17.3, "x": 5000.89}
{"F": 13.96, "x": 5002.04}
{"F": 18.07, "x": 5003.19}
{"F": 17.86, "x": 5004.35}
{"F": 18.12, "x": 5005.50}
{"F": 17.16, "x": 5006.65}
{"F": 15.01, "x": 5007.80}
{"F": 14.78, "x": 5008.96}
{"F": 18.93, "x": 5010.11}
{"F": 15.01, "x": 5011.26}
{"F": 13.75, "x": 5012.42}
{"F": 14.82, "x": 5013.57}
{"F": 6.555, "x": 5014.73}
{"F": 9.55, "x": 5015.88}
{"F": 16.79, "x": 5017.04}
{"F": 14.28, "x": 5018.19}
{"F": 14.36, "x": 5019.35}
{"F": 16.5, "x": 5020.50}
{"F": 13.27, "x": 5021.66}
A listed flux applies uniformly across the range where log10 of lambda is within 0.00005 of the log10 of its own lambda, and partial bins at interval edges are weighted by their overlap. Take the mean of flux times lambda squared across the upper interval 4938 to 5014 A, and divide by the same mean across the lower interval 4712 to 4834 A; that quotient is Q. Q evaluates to 1.12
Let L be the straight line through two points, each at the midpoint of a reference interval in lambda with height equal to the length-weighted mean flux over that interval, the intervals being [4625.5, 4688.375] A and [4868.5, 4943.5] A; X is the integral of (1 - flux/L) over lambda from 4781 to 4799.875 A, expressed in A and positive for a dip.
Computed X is -1.2 A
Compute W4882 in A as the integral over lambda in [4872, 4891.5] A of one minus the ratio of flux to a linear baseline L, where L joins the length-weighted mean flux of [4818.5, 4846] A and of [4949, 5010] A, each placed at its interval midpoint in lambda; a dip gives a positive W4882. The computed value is 1.64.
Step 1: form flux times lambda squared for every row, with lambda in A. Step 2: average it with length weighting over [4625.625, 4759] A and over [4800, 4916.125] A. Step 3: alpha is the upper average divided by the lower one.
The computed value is 1.1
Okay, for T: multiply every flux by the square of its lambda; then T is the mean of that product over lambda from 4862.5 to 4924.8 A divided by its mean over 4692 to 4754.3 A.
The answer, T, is 1.04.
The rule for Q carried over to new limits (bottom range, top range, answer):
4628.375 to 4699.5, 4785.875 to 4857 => 1.16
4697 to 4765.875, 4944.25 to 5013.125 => 1.17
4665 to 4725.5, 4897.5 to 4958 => 1.17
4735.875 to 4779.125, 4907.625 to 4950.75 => 1.12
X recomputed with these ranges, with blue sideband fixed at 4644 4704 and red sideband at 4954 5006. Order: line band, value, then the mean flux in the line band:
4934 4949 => -2.7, 19.2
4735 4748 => -1.4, 17.4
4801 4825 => -1.8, 17.1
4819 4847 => -2.0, 17.1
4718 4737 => -0.9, 16.4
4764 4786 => -1.4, 16.8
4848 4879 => 1.3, 15.4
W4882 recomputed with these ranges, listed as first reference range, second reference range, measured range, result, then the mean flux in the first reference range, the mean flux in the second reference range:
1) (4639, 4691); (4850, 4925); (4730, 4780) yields -2.56 A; 15.8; 15.4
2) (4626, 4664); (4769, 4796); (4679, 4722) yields 1.25 A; 15.8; 16.6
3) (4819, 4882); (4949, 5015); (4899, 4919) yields 0.38 A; 16.3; 16.4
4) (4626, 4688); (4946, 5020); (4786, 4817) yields -1.45 A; 15.8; 16.3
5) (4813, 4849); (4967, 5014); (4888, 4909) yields 1.24 A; 17.5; 16.3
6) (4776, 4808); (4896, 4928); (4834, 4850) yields -1.72 A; 17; 15.4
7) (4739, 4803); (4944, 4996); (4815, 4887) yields 1.42 A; 16.5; 17.1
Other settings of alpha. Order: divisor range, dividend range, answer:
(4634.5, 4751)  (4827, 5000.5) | 1.14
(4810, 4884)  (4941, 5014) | 1.10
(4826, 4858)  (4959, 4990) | 1.02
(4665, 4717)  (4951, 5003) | 1.19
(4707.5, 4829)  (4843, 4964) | 1.04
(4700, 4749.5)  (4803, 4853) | 1.13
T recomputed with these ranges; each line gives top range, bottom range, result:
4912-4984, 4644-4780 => 1.15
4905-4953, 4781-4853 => 1.04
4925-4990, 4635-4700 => 1.24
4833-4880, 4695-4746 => 1.07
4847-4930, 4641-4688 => 1.10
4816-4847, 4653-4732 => 1.17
